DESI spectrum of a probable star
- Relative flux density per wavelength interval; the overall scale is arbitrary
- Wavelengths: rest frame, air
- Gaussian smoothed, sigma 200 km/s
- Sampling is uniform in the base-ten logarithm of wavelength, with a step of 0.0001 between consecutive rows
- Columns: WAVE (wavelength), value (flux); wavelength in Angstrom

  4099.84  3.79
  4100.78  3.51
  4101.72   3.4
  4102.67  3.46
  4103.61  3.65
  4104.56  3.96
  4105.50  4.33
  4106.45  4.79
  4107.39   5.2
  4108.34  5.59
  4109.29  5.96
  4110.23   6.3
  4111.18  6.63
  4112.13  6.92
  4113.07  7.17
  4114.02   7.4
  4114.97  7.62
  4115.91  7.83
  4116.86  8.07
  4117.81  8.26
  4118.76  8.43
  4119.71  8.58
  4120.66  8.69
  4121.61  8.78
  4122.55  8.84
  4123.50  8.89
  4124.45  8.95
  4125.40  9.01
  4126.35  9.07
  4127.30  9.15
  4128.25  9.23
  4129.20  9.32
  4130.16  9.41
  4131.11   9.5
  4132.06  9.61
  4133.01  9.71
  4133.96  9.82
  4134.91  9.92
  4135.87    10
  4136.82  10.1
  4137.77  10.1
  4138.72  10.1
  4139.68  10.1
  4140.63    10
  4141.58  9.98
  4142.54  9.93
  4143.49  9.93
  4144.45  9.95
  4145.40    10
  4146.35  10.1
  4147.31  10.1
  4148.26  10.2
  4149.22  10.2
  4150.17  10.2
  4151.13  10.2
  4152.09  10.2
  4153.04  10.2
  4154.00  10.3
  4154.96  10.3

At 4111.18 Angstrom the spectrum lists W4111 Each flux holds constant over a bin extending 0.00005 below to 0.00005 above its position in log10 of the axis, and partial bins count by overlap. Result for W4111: 6.63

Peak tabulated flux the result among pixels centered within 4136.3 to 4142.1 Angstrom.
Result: 10.1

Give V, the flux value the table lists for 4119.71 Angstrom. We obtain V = 8.58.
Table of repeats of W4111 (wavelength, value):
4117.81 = 8.26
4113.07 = 7.17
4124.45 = 8.95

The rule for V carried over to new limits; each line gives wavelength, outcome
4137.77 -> 10.1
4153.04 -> 10.2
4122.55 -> 8.84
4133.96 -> 9.82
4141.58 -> 9.98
